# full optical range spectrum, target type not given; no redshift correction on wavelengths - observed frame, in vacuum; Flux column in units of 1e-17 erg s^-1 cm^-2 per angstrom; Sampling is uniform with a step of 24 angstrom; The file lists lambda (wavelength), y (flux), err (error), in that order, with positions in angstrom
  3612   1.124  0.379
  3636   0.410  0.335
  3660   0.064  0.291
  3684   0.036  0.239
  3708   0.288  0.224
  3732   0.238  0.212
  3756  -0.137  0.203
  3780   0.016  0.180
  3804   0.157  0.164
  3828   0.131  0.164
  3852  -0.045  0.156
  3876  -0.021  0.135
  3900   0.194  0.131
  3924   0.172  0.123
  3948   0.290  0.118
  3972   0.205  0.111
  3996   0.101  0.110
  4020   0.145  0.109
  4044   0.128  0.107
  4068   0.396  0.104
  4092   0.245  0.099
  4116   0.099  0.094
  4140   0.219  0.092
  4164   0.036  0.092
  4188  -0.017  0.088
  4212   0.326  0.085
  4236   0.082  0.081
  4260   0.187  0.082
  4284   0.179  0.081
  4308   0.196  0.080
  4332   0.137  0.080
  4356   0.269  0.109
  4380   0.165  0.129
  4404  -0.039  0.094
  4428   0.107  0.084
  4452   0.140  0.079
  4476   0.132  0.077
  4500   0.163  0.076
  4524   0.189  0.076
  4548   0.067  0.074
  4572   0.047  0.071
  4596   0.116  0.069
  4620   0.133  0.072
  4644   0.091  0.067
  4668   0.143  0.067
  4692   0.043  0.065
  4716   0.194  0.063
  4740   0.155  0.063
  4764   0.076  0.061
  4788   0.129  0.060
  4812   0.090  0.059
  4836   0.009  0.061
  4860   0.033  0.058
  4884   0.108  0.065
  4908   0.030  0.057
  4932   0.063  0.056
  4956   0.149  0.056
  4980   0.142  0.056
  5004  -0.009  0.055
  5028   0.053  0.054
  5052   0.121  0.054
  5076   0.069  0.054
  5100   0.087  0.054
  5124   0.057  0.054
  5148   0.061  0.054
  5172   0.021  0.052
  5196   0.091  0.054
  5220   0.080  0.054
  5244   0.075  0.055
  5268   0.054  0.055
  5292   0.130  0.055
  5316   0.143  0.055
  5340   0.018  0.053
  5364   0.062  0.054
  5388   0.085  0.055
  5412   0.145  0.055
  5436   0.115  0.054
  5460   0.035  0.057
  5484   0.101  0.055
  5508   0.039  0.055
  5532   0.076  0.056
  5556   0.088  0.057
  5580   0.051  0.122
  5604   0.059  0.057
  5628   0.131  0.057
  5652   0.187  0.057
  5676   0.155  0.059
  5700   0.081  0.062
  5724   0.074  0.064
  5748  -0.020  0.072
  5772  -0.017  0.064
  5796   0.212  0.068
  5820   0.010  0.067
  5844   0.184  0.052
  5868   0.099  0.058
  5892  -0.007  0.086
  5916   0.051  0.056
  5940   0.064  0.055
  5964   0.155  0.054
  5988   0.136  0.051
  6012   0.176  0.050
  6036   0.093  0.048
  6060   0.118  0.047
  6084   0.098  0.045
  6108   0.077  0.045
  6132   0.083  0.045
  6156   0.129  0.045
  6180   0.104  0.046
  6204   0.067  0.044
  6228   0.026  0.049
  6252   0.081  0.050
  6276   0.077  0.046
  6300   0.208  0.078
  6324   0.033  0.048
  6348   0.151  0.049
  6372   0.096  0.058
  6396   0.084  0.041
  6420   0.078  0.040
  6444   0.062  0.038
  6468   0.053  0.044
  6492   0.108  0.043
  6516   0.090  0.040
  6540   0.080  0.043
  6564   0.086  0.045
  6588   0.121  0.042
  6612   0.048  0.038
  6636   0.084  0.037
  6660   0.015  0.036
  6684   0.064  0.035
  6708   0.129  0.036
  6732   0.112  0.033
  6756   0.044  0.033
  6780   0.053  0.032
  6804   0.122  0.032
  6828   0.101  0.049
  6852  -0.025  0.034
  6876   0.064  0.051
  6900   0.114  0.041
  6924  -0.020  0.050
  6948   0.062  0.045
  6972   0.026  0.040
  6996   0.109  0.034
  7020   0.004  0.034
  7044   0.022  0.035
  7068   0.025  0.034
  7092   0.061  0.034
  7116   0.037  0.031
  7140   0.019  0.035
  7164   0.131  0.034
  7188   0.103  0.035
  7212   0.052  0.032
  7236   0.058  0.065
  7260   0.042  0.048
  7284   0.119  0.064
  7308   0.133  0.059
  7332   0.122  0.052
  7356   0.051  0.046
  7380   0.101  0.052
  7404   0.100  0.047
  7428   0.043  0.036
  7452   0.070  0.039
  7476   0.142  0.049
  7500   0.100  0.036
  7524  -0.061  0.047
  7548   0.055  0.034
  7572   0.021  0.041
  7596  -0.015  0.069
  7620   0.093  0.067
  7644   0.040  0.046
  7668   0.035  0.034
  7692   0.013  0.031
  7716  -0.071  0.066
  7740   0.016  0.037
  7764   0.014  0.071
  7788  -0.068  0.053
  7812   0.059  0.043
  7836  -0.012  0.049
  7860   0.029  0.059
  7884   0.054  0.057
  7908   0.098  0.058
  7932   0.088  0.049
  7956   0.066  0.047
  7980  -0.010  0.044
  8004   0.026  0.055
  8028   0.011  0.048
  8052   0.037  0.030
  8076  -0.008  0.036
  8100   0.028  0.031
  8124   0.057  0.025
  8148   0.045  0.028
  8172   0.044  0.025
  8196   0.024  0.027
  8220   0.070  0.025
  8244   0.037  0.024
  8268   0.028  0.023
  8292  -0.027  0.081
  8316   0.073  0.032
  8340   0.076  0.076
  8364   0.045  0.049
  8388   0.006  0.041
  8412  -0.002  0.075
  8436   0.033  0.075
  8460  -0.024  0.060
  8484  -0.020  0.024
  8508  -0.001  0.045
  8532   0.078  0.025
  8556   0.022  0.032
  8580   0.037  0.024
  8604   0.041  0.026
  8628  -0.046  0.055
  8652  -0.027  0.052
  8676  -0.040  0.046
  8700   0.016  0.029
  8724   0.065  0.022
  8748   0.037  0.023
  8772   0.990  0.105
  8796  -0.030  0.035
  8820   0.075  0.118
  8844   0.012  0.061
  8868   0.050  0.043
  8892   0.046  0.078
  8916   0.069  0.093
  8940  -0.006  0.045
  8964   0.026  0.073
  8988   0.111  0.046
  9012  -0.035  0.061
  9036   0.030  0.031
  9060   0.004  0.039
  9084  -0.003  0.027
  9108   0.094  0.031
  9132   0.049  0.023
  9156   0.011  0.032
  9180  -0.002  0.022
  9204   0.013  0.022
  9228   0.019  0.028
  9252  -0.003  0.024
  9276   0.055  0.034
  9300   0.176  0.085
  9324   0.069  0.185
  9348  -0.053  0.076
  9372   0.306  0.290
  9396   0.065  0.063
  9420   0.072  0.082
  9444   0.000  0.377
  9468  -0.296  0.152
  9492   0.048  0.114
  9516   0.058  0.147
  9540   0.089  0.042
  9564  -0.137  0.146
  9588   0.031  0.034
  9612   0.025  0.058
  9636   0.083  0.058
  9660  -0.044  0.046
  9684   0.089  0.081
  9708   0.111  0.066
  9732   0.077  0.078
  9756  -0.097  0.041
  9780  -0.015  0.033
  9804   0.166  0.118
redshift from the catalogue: 0.753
